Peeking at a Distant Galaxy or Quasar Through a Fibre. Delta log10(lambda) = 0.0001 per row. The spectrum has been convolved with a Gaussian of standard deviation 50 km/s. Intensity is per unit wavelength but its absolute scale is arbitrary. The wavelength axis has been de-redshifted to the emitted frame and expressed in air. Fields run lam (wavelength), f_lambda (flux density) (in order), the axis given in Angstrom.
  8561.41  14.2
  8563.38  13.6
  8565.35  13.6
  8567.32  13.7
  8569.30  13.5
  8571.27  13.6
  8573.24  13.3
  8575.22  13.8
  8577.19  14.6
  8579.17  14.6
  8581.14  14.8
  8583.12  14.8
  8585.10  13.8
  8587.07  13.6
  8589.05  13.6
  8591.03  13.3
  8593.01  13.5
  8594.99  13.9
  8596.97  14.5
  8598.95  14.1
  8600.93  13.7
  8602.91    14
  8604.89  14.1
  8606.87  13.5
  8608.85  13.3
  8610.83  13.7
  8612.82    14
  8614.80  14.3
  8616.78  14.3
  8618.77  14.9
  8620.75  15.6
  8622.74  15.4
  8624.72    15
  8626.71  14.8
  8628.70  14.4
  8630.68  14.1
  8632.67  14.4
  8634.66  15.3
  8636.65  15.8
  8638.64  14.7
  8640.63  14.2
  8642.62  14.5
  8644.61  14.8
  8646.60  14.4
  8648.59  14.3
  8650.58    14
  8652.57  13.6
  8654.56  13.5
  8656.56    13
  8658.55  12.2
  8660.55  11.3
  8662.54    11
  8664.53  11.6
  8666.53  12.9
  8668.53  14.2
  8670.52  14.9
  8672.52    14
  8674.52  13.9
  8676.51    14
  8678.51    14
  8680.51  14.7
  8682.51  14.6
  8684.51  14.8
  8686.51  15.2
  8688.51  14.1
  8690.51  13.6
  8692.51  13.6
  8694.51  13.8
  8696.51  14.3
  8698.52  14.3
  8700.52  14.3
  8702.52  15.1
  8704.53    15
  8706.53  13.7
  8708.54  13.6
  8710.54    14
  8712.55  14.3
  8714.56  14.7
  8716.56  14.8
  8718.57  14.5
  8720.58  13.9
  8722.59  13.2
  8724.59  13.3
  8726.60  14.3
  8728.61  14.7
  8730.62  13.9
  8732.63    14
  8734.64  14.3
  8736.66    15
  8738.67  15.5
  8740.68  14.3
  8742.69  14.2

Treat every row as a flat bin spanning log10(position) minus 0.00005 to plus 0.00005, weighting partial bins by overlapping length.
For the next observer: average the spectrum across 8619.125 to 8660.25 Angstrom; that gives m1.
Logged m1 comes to 14.4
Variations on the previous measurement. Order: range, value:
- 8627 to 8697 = 13.9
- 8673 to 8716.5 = 14.3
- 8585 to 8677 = 14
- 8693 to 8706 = 14.4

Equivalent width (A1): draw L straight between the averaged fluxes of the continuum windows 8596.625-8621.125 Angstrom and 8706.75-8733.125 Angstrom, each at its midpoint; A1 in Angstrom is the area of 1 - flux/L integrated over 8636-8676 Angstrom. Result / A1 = 1.3 Angstrom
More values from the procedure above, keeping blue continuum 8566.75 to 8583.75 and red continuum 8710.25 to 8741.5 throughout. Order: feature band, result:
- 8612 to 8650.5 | -1.4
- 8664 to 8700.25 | 0.4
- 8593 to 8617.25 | 0.3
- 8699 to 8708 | -0.1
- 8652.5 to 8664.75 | 1.7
